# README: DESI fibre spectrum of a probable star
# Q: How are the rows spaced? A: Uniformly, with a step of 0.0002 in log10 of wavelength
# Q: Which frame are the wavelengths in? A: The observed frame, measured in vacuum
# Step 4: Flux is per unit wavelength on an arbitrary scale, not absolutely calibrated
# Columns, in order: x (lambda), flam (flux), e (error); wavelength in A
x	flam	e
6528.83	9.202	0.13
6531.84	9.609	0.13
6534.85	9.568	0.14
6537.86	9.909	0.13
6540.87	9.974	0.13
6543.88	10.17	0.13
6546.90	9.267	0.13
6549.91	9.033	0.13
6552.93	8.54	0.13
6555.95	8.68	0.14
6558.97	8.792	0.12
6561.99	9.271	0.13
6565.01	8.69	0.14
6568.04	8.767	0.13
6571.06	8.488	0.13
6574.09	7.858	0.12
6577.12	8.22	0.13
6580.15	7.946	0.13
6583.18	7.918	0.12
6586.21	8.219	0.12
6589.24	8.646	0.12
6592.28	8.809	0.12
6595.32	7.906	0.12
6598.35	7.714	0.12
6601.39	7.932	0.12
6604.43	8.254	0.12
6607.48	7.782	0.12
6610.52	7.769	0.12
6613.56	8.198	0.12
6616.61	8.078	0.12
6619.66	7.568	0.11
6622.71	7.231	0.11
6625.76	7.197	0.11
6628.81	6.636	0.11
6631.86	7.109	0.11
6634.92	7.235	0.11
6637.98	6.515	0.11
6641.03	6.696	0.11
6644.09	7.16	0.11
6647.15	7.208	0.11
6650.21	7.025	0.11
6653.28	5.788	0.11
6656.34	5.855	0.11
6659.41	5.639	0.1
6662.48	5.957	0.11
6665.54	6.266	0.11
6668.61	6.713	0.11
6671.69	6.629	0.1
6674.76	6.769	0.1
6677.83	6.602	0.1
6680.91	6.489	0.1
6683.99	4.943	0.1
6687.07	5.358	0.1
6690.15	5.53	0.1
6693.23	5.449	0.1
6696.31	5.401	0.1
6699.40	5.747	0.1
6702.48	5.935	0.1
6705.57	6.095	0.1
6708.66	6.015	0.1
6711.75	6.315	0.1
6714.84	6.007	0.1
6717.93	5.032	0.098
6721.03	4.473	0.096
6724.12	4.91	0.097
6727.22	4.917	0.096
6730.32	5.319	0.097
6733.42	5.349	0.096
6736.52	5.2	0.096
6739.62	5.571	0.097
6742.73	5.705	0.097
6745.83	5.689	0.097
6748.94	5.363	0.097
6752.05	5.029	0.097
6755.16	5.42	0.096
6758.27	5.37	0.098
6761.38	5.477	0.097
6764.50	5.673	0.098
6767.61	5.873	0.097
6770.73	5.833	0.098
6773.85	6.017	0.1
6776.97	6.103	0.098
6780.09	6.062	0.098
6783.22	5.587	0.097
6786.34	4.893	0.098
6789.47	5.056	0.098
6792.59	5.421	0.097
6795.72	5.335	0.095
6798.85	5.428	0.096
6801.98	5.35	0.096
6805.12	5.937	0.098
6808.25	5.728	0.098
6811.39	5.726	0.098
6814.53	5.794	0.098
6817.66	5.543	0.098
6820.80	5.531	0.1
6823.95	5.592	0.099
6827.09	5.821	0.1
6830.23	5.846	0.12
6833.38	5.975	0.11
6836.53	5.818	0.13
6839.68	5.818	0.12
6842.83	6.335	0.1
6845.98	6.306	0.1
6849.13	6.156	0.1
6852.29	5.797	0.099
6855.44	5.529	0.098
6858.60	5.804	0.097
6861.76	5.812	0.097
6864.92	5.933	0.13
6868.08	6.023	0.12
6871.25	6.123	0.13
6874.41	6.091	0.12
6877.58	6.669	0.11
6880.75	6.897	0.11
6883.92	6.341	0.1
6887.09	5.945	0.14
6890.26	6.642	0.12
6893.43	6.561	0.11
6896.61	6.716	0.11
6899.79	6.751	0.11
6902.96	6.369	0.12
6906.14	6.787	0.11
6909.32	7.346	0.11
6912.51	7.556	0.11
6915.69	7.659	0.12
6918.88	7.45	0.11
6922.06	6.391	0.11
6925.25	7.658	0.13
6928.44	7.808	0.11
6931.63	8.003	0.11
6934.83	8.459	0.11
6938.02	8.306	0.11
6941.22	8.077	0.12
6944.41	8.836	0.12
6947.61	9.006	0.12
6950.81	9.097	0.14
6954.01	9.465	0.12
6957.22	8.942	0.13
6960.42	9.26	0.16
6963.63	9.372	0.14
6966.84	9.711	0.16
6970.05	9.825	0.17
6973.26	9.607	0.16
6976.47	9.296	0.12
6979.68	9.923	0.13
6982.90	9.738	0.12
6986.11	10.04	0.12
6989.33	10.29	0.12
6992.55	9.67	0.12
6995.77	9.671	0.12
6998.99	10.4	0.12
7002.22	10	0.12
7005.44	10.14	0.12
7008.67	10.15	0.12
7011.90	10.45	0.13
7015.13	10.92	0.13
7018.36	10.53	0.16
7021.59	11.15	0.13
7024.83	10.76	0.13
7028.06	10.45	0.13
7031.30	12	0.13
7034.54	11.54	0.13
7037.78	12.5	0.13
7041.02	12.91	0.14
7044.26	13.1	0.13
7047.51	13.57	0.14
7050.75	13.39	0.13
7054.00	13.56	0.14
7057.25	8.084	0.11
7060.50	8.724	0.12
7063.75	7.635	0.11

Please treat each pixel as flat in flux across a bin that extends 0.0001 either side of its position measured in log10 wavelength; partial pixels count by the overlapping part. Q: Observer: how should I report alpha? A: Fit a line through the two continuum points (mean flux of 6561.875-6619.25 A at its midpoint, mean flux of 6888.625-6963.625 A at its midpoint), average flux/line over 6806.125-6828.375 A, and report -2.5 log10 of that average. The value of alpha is 0.36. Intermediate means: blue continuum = 8.2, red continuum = 7.82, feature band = 5.68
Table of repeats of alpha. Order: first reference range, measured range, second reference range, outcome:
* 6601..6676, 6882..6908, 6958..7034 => 0.38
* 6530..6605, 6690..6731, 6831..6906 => 0.34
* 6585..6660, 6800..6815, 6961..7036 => 0.47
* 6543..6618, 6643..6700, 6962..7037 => 0.39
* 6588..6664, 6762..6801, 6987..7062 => 0.48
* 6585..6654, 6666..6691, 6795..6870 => 0.15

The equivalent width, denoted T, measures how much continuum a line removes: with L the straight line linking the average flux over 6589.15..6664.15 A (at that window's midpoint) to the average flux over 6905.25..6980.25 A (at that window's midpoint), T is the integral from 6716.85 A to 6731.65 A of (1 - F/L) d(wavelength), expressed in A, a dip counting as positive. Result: 5.3 A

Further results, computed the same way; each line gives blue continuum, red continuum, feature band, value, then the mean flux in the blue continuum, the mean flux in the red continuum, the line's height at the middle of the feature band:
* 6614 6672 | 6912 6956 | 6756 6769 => 3.1 A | 6.79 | 8.15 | 7.35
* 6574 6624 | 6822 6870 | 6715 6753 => 8.9 A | 8.01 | 5.9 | 6.86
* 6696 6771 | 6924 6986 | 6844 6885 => 7.9 A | 5.5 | 9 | 7.57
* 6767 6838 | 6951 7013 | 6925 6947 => 1.2 A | 5.66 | 9.77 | 8.71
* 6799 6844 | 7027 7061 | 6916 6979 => 4.1 A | 5.76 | 11.9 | 9.25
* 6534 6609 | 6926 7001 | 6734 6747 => 4.9 A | 8.64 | 9.24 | 8.9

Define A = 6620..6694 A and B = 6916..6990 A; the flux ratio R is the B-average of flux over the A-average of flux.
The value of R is 1.37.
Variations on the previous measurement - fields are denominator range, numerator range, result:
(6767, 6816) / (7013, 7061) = 2.06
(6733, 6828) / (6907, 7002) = 1.59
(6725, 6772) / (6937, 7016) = 1.77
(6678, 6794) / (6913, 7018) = 1.66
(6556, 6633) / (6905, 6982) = 1.06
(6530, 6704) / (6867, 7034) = 1.15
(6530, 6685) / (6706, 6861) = 0.72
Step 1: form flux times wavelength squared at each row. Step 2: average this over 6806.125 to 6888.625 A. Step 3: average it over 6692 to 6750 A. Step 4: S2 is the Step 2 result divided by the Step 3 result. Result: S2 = 1.1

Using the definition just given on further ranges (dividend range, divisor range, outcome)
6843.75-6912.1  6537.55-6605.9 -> 0.80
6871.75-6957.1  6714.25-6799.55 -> 1.44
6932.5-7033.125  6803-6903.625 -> 1.68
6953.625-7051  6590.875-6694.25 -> 1.71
